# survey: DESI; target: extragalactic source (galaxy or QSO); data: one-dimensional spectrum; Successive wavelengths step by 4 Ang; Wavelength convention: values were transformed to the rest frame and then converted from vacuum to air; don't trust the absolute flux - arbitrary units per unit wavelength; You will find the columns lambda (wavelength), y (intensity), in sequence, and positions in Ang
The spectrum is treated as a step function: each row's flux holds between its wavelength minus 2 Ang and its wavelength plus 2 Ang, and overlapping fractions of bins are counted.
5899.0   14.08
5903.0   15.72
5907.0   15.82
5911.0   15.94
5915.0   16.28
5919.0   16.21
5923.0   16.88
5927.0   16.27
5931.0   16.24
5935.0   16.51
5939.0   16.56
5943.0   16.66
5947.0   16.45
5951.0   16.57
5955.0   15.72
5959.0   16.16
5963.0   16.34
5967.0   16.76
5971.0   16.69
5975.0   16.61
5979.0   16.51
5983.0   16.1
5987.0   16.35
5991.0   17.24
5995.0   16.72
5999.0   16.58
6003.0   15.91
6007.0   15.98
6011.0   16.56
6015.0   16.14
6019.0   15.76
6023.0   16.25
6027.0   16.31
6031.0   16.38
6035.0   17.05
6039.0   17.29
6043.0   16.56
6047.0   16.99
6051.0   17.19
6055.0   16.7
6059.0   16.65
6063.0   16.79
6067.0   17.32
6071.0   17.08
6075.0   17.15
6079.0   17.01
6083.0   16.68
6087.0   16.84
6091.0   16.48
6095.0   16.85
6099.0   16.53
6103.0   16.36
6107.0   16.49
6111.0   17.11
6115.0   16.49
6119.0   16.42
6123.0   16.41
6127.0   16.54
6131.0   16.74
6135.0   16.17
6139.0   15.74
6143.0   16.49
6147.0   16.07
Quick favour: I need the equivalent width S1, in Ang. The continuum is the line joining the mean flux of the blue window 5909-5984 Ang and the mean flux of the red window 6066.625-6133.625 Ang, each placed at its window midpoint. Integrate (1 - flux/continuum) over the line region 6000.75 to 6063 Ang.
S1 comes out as 0.2 Ang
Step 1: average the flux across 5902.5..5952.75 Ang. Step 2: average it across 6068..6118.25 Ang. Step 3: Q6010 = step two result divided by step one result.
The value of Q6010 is 1.03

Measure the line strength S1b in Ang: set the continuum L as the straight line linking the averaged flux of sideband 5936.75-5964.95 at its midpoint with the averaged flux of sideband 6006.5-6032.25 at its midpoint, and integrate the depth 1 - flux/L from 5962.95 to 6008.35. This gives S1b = -0.61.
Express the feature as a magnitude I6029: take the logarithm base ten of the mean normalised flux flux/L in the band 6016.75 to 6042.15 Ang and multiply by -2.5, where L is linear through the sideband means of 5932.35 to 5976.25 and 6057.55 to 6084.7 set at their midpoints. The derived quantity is 0.02 mag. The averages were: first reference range 16.5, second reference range 17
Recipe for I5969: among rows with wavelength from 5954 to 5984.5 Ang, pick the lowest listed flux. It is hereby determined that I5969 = 15.72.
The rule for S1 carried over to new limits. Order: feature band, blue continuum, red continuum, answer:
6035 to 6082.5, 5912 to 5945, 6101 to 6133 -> -1.3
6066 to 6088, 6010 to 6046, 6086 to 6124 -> -0.6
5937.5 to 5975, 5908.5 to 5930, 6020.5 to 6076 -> 0.0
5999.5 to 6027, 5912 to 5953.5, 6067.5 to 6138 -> 0.7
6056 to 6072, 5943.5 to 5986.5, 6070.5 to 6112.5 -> -0.2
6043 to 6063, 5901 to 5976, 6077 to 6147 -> -0.5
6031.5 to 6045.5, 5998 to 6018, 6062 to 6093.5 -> -0.3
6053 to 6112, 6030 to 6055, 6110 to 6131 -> -0.2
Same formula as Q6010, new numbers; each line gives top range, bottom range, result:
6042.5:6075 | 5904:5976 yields 1.04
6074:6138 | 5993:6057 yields 1.01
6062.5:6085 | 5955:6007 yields 1.03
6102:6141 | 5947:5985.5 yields 1.00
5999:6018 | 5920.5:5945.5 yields 0.98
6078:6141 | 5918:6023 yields 1.01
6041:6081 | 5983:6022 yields 1.04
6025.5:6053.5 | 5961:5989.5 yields 1.02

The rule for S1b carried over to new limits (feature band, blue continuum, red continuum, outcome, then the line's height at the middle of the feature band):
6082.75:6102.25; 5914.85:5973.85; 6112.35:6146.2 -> -0.3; 16.4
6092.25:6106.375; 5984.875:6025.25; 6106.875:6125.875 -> 0.0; 16.6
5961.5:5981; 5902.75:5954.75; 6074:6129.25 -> -0.2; 16.4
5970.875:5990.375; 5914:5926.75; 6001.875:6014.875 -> -0.3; 16.3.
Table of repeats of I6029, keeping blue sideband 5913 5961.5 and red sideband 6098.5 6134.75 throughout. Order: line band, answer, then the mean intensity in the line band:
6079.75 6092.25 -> -0.01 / 16.7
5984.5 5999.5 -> -0.02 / 16.7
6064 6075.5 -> -0.04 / 17.2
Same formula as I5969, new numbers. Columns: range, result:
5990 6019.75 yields 15.76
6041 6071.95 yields 16.56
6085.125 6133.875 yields 16.36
